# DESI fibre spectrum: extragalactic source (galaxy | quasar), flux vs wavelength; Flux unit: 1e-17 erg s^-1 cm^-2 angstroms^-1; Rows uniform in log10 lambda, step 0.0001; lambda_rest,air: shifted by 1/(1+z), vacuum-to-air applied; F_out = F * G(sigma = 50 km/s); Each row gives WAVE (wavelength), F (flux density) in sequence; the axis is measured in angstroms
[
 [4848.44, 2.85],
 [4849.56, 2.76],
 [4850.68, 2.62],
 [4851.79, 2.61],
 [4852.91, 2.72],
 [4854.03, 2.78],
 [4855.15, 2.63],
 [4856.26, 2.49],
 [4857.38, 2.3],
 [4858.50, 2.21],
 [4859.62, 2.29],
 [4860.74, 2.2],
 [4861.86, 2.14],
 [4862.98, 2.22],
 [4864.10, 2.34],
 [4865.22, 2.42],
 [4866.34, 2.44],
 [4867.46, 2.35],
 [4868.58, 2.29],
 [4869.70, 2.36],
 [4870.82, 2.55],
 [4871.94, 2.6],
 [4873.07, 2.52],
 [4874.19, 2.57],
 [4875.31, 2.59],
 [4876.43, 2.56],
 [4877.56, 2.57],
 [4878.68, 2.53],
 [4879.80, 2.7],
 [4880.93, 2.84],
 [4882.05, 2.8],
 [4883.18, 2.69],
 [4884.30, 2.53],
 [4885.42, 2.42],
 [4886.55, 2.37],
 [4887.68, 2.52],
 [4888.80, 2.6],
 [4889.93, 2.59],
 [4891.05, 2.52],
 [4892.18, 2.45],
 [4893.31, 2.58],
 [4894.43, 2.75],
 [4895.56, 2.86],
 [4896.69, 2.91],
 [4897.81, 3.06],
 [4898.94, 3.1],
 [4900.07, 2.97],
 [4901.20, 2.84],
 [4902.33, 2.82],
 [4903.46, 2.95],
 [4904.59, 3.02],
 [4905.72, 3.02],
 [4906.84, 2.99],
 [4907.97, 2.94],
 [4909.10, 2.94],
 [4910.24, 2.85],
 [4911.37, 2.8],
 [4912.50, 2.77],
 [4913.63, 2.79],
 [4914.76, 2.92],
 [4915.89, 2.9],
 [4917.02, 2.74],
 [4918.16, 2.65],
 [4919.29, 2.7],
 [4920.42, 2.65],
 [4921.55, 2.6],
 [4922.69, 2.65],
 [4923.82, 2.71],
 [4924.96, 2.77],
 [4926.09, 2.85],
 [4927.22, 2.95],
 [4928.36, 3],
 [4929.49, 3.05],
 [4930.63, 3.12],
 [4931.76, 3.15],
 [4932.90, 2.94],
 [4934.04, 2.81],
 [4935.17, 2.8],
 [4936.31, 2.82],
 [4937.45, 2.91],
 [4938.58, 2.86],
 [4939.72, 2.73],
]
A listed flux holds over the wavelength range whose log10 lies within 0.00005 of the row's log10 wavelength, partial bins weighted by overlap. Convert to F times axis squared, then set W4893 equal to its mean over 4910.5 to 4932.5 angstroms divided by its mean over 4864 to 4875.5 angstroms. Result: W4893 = 1.18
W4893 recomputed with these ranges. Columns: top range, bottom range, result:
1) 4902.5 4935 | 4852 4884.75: 1.17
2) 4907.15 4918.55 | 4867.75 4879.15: 1.15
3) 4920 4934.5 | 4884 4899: 1.10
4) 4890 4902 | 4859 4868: 1.23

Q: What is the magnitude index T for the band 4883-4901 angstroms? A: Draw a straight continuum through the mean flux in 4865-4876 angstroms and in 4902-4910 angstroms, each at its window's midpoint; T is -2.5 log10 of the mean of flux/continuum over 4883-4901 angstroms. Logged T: 0.032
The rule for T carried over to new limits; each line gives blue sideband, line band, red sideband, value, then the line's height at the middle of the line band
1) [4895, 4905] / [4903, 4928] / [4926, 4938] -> 0.05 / 2.95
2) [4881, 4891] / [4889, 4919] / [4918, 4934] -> -0.05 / 2.7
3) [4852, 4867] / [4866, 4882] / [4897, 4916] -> 0.01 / 2.56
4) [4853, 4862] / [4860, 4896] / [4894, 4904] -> 0.06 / 2.66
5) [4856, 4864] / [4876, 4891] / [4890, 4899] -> 0.00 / 2.59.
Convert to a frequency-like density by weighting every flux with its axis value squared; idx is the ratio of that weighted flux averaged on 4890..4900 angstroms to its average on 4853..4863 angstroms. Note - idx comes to 1.2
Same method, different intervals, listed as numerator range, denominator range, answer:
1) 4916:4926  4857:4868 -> 1.21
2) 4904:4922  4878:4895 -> 1.10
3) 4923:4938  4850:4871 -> 1.24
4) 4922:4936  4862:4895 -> 1.17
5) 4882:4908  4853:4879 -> 1.15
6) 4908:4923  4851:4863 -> 1.17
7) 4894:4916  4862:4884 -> 1.17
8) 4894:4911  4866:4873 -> 1.22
